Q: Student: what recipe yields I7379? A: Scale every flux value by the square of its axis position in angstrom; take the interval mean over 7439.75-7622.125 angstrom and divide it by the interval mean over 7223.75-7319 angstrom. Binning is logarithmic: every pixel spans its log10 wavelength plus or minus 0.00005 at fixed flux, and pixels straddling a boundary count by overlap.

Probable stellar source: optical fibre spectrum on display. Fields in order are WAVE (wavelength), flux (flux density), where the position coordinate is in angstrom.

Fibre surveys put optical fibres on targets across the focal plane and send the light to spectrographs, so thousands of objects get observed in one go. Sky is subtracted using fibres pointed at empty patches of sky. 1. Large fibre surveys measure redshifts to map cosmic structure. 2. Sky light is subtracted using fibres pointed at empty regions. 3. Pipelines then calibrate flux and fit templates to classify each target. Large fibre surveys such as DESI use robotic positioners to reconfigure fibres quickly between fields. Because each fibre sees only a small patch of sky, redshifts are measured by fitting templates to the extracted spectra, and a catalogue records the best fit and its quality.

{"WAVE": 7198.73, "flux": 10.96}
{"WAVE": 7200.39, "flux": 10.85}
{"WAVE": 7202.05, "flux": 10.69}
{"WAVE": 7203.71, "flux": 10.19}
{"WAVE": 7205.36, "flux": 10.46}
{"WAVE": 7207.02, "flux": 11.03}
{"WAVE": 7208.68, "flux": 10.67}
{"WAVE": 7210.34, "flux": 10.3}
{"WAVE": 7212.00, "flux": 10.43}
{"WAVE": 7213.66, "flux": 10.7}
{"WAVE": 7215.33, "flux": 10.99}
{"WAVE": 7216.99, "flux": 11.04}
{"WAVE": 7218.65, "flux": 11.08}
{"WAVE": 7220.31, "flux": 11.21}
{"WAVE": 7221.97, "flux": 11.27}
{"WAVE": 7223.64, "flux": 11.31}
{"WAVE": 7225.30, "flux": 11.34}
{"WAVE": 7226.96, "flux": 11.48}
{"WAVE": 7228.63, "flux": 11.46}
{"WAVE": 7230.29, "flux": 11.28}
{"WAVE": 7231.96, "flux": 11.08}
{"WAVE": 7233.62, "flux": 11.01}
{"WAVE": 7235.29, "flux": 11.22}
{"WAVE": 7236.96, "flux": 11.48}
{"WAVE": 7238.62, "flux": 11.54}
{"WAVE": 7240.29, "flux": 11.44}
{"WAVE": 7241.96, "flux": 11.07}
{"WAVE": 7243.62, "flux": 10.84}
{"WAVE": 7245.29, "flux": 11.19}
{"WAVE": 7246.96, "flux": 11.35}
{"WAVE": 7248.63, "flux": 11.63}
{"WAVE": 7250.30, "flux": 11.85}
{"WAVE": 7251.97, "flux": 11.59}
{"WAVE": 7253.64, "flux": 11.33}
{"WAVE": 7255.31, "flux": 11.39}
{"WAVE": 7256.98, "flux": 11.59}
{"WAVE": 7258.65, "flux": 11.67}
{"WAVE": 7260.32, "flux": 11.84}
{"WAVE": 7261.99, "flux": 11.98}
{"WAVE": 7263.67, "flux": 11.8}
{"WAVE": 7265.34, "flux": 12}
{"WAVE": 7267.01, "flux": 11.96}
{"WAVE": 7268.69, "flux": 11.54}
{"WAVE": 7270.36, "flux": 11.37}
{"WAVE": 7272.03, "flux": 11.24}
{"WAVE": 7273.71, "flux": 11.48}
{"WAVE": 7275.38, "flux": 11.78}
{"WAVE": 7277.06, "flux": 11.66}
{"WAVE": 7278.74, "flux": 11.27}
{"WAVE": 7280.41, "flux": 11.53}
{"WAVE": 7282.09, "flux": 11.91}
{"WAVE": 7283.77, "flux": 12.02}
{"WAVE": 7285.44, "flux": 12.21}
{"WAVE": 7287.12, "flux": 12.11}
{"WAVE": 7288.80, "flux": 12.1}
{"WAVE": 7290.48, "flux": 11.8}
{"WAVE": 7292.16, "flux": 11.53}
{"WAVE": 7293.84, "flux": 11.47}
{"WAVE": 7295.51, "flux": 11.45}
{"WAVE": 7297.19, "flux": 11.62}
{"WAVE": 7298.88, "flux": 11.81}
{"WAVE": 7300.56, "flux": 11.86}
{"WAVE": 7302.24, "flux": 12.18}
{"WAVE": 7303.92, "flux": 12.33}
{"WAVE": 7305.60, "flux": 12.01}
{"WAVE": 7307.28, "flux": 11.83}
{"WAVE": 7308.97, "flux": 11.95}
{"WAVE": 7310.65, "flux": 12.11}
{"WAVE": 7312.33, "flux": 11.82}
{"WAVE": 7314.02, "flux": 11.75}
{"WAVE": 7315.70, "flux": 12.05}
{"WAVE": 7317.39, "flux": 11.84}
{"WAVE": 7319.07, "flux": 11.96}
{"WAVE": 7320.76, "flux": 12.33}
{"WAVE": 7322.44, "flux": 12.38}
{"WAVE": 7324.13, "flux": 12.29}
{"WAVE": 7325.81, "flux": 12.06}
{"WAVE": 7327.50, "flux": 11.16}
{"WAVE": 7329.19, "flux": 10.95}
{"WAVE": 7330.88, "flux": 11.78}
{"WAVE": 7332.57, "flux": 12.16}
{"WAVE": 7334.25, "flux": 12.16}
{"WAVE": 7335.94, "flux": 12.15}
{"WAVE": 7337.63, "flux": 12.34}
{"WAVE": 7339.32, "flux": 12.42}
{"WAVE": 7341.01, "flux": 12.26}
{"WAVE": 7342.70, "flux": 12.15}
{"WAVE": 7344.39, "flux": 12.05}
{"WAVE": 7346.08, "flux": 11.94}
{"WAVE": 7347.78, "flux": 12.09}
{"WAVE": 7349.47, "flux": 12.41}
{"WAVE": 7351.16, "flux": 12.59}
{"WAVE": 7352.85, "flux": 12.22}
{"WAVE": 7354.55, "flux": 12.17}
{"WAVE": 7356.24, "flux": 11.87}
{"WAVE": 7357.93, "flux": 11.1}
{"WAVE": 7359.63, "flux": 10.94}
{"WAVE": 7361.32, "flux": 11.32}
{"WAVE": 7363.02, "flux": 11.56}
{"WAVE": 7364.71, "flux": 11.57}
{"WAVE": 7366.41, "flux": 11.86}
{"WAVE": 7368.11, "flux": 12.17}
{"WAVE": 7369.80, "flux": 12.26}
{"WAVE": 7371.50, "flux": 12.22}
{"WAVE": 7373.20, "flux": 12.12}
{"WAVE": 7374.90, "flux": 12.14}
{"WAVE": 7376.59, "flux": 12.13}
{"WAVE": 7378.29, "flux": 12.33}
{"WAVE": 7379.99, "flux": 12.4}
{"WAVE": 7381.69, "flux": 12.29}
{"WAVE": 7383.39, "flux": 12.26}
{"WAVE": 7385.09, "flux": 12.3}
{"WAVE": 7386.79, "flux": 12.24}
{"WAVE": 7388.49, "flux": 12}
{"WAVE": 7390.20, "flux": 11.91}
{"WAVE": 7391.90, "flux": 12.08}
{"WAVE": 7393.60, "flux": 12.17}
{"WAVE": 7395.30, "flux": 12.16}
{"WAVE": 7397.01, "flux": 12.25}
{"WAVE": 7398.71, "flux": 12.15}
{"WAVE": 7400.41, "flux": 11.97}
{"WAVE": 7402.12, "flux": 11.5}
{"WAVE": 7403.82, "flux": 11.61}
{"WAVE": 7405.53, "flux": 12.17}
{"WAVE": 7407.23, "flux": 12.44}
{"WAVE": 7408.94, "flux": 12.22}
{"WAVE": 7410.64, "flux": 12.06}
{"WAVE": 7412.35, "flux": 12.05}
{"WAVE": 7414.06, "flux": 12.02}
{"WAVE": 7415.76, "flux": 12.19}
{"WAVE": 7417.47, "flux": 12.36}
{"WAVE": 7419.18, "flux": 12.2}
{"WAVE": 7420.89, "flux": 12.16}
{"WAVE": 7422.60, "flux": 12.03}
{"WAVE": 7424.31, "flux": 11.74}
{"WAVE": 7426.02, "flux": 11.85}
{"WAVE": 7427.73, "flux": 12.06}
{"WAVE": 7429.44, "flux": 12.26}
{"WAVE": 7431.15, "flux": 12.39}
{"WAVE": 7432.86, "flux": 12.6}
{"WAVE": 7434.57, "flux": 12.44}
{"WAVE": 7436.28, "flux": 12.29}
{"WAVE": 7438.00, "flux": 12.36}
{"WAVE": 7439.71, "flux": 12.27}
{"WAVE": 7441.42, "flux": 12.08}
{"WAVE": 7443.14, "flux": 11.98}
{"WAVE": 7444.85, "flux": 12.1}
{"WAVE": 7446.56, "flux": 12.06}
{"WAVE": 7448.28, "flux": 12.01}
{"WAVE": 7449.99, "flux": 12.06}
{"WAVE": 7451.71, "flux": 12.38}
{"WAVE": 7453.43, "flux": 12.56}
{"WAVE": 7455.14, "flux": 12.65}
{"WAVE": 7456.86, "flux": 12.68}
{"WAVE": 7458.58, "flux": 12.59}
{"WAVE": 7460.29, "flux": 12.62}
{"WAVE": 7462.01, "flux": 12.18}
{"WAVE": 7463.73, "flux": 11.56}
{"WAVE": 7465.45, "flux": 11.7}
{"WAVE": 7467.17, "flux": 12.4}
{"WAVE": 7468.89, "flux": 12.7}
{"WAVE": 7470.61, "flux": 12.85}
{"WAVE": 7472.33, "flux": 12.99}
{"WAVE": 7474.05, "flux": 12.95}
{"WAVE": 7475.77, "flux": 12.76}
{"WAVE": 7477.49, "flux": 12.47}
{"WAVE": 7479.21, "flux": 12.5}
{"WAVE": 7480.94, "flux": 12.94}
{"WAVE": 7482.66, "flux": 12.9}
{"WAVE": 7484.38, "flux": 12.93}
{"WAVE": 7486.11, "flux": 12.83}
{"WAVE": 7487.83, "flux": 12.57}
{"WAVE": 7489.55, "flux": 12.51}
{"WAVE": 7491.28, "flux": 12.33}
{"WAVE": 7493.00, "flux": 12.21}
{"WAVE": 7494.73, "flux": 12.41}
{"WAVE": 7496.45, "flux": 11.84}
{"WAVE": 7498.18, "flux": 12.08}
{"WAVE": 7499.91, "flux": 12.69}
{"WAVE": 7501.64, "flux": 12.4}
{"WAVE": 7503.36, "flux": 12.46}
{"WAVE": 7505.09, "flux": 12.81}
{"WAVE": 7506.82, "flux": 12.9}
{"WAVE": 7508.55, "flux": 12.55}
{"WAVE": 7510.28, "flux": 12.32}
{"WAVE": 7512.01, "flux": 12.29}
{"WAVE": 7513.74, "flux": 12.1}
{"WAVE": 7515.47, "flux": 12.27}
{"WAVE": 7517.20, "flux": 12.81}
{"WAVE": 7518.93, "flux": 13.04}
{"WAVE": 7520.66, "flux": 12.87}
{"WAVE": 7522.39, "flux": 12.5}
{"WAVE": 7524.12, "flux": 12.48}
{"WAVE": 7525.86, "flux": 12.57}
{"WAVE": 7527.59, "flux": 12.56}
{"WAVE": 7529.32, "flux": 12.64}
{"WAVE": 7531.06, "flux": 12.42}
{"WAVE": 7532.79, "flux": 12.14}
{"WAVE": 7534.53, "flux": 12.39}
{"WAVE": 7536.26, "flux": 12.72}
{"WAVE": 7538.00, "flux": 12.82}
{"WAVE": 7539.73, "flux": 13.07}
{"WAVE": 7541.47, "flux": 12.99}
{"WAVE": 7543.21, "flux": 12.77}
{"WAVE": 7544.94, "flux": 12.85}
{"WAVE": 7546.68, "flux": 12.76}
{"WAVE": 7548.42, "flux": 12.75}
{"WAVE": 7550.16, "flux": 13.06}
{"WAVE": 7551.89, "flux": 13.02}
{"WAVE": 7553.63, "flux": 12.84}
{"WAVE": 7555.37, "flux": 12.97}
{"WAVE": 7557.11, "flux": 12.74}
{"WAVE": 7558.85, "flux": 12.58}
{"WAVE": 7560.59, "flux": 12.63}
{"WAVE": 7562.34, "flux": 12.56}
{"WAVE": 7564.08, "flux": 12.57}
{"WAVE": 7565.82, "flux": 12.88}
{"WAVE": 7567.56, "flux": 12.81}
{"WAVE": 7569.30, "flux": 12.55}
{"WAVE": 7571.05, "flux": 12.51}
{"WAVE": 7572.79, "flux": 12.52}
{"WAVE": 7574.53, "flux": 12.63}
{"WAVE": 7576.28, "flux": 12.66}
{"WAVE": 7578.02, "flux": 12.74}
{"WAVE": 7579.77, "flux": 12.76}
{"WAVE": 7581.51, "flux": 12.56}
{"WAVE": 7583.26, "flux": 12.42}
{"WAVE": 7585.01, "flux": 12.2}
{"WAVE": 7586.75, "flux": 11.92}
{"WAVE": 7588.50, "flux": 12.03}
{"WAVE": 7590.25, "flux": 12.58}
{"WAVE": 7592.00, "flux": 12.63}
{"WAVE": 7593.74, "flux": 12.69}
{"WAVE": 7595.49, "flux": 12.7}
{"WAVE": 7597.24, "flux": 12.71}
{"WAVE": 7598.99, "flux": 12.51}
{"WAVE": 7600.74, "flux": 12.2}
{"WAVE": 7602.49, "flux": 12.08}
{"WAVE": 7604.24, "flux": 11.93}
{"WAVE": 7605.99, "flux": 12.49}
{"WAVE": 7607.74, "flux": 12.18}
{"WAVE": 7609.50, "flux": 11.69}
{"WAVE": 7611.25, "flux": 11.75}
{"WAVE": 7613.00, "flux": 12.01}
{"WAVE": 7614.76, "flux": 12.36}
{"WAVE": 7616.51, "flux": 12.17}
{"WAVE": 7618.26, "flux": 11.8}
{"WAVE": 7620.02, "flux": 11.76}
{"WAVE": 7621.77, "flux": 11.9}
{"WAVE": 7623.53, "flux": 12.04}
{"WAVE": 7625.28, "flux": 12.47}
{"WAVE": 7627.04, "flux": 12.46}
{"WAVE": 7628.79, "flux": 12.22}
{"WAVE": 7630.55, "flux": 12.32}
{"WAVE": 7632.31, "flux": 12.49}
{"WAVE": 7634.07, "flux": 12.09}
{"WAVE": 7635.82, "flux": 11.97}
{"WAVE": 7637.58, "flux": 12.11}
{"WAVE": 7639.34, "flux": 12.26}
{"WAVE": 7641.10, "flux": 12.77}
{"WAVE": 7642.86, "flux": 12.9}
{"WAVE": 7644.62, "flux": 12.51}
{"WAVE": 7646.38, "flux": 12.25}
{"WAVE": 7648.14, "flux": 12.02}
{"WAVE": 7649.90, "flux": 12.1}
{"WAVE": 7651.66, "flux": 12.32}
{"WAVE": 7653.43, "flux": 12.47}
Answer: 1.15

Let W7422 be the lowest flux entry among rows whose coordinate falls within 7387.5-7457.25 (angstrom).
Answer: 11.5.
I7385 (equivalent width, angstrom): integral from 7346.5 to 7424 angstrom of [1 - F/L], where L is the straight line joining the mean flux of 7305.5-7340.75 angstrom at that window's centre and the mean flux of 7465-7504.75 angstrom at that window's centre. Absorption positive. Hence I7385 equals 0.97 angstrom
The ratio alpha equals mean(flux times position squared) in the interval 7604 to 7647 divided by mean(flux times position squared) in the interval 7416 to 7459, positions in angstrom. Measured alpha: 1.05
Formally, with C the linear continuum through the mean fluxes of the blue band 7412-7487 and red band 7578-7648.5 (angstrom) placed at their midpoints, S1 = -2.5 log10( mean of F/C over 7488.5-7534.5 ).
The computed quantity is -0.01 mag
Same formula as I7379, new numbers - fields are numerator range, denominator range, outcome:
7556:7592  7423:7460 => 1.06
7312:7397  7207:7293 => 1.08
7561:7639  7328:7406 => 1.09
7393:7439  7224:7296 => 1.10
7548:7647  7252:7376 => 1.13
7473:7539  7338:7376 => 1.09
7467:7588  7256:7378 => 1.12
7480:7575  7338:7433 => 1.09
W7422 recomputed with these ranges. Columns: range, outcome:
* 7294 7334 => 10.95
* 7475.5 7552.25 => 11.84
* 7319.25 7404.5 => 10.94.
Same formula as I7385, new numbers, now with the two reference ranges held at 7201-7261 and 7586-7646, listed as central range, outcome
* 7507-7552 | -2.4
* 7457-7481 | -1.3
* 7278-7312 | -1.5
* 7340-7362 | -0.8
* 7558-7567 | -0.4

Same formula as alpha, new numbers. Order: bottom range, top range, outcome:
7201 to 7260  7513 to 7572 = 1.24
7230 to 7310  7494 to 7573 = 1.17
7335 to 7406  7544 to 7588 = 1.11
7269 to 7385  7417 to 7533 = 1.08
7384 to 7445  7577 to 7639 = 1.06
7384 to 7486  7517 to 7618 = 1.06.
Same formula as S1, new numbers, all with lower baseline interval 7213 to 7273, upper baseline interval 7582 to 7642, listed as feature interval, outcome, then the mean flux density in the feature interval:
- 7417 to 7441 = -0.035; 12.2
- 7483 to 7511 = -0.047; 12.5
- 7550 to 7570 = -0.057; 12.8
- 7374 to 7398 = -0.043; 12.2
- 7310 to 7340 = -0.037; 12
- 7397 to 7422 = -0.028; 12.1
